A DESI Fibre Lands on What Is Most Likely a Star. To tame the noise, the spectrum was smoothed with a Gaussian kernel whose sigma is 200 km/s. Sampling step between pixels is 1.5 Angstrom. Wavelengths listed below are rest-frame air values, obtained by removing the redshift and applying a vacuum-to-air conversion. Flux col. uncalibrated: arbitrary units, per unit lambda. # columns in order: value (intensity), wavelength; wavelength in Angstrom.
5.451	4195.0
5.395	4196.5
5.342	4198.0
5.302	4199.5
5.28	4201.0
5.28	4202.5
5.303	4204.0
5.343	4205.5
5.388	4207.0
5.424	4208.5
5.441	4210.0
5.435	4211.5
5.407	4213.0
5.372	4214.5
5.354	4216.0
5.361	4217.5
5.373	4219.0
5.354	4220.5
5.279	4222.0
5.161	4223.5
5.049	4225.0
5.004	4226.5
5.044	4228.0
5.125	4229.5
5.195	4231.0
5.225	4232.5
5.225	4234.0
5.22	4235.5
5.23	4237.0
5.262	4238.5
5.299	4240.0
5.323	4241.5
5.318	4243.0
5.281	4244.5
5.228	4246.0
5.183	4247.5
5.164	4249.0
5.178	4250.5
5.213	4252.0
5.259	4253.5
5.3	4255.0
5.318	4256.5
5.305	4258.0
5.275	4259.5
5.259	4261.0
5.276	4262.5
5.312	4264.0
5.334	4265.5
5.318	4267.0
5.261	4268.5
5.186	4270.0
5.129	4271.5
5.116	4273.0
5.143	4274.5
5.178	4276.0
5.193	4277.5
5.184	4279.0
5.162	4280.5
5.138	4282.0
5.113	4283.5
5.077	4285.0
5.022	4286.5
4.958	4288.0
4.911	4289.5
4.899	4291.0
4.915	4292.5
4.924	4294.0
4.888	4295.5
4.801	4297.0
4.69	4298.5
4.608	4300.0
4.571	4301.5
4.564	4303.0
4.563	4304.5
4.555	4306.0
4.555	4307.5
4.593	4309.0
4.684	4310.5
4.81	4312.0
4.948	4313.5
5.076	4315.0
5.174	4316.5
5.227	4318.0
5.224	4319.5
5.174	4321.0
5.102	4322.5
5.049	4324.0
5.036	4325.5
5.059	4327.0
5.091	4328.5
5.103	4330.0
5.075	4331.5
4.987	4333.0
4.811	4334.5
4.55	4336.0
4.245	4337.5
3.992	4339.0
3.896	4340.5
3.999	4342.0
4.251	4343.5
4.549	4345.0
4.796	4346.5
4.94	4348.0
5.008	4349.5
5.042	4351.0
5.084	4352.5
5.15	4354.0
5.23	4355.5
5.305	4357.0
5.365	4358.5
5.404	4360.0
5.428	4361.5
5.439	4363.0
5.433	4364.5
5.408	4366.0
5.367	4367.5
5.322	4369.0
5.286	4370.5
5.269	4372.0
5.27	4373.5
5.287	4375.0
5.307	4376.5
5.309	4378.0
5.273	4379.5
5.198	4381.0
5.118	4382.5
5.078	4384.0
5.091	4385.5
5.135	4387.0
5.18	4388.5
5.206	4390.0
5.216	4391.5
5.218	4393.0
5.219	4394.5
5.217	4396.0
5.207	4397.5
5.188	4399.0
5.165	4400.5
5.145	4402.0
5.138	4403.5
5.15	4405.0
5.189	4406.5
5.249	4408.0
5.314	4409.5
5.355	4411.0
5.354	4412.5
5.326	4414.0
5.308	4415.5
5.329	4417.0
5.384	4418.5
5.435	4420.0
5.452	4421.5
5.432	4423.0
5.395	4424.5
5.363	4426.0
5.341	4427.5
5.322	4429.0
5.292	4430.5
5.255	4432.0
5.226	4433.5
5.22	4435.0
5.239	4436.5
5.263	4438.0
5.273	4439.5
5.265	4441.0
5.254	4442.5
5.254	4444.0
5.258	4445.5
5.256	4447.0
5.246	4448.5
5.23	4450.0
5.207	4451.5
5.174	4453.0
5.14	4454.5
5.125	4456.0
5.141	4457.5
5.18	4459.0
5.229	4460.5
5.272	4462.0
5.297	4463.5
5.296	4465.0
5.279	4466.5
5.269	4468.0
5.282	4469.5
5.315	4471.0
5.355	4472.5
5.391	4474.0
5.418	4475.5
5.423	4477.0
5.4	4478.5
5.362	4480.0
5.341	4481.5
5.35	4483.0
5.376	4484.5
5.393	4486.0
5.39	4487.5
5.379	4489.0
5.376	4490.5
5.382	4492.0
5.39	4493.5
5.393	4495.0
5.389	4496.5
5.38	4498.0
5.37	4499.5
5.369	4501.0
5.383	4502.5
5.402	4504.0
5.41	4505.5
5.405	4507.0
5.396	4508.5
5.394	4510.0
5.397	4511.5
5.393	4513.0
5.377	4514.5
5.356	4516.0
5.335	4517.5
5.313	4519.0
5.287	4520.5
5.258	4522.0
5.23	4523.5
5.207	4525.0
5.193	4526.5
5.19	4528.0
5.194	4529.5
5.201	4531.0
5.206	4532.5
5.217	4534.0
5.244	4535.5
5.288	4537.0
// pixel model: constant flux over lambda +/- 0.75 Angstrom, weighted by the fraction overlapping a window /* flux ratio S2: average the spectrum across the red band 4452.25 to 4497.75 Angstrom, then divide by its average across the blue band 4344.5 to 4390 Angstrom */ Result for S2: 1.02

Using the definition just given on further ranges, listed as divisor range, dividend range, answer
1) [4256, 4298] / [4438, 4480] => 1.03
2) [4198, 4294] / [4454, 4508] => 1.02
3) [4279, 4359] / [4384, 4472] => 1.08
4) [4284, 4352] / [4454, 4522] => 1.11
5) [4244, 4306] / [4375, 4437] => 1.04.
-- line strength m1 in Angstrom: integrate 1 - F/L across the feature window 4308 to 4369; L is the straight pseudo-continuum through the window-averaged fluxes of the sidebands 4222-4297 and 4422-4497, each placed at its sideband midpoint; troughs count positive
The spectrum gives 3.09 Angstrom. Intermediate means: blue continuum 5.17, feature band 4.96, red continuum 5.3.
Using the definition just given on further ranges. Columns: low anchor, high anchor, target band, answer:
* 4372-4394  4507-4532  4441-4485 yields -0.2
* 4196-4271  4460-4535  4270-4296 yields 1.1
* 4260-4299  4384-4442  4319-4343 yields 1.8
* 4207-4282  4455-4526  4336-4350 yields 2.3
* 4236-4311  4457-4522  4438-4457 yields 0.3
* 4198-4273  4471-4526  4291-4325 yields 2.8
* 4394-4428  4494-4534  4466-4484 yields -0.1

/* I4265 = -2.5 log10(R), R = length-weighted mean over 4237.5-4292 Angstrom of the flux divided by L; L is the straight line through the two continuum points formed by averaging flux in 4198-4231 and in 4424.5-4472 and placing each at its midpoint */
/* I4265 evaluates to 0.02 mag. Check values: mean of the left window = 5.29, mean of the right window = 5.25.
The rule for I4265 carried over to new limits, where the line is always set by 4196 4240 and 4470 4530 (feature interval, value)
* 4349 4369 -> 0.006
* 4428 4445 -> 0.015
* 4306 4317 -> 0.107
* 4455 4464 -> 0.029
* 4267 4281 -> 0.024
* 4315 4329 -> 0.038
